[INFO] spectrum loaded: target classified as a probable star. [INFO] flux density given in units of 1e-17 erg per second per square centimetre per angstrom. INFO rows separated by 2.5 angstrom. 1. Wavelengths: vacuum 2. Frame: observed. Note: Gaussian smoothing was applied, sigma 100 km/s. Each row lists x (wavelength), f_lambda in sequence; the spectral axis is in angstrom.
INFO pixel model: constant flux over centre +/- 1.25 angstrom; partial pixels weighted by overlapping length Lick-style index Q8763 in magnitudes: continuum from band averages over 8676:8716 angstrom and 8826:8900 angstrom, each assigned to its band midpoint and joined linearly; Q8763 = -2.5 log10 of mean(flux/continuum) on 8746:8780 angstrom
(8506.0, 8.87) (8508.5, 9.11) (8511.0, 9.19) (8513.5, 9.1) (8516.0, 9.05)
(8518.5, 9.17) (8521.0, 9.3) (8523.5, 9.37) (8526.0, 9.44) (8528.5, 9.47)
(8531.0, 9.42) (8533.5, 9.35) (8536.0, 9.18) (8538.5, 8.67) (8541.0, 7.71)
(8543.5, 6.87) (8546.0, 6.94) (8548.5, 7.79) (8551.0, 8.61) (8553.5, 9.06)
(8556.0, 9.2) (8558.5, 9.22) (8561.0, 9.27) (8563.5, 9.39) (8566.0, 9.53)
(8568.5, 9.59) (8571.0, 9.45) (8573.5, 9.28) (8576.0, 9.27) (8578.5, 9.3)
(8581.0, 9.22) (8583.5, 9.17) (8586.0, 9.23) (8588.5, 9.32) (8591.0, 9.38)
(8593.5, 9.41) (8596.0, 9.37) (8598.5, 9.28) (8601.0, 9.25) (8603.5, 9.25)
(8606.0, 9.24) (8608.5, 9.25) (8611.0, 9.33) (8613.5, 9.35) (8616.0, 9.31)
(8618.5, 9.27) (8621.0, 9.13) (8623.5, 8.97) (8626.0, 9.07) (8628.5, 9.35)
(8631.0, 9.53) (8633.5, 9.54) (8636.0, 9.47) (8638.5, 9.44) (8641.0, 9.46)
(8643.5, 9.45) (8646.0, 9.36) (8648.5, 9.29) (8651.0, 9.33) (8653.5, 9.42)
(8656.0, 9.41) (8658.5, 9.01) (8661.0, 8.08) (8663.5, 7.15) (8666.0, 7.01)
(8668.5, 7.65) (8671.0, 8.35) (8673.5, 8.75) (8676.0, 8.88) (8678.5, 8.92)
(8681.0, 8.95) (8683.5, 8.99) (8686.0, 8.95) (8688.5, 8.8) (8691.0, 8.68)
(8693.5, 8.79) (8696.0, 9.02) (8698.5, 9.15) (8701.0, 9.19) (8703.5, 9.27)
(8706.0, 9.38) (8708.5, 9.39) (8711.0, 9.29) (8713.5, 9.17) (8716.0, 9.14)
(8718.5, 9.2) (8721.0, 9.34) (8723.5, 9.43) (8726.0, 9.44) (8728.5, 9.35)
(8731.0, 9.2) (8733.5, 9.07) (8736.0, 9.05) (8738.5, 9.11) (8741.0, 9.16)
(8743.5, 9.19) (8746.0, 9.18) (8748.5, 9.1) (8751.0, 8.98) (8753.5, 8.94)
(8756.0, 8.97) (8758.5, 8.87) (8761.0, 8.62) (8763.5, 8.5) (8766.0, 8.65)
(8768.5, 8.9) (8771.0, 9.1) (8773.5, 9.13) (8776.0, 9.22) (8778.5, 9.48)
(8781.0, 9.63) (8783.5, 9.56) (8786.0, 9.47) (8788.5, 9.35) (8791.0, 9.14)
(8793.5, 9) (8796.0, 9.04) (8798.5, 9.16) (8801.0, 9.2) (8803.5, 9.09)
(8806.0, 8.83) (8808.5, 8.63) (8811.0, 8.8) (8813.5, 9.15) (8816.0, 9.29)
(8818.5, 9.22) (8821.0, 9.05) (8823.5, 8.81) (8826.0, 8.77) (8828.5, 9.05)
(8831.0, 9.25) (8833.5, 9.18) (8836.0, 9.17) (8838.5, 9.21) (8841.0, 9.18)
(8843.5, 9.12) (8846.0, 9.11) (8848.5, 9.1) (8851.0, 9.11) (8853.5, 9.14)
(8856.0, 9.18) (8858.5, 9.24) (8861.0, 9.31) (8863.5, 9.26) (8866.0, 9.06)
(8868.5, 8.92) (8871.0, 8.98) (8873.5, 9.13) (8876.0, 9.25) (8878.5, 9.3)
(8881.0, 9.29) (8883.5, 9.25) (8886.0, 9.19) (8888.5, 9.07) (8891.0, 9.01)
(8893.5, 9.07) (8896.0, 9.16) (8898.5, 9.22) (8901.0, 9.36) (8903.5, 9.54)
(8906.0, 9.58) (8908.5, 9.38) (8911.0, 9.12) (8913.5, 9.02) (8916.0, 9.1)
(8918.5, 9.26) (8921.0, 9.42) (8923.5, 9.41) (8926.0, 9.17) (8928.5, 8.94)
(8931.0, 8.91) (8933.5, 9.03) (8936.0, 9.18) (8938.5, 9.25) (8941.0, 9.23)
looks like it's 0.01 mag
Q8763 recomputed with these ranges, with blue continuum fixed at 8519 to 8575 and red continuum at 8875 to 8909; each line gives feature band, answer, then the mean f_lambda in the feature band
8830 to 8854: 0.01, 9.16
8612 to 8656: -0.04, 9.34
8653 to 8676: 0.09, 8.31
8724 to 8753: -0.01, 9.17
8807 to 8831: 0.02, 8.99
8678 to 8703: 0.01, 8.95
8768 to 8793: -0.02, 9.3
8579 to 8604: -0.04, 9.29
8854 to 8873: 0.01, 9.14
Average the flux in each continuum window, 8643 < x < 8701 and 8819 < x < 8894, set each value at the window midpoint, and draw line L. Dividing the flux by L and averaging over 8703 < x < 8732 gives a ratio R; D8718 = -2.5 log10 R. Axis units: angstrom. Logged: -0.05 mag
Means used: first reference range 8.76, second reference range 9.13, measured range 9.3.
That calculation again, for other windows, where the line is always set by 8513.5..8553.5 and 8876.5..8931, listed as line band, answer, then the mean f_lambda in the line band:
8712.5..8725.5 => -0.04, 9.27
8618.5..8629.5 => -0.04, 9.14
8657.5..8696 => 0.05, 8.48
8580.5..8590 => -0.05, 9.24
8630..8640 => -0.08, 9.49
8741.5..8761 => 0.00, 9.01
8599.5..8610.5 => -0.05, 9.25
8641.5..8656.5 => -0.06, 9.38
